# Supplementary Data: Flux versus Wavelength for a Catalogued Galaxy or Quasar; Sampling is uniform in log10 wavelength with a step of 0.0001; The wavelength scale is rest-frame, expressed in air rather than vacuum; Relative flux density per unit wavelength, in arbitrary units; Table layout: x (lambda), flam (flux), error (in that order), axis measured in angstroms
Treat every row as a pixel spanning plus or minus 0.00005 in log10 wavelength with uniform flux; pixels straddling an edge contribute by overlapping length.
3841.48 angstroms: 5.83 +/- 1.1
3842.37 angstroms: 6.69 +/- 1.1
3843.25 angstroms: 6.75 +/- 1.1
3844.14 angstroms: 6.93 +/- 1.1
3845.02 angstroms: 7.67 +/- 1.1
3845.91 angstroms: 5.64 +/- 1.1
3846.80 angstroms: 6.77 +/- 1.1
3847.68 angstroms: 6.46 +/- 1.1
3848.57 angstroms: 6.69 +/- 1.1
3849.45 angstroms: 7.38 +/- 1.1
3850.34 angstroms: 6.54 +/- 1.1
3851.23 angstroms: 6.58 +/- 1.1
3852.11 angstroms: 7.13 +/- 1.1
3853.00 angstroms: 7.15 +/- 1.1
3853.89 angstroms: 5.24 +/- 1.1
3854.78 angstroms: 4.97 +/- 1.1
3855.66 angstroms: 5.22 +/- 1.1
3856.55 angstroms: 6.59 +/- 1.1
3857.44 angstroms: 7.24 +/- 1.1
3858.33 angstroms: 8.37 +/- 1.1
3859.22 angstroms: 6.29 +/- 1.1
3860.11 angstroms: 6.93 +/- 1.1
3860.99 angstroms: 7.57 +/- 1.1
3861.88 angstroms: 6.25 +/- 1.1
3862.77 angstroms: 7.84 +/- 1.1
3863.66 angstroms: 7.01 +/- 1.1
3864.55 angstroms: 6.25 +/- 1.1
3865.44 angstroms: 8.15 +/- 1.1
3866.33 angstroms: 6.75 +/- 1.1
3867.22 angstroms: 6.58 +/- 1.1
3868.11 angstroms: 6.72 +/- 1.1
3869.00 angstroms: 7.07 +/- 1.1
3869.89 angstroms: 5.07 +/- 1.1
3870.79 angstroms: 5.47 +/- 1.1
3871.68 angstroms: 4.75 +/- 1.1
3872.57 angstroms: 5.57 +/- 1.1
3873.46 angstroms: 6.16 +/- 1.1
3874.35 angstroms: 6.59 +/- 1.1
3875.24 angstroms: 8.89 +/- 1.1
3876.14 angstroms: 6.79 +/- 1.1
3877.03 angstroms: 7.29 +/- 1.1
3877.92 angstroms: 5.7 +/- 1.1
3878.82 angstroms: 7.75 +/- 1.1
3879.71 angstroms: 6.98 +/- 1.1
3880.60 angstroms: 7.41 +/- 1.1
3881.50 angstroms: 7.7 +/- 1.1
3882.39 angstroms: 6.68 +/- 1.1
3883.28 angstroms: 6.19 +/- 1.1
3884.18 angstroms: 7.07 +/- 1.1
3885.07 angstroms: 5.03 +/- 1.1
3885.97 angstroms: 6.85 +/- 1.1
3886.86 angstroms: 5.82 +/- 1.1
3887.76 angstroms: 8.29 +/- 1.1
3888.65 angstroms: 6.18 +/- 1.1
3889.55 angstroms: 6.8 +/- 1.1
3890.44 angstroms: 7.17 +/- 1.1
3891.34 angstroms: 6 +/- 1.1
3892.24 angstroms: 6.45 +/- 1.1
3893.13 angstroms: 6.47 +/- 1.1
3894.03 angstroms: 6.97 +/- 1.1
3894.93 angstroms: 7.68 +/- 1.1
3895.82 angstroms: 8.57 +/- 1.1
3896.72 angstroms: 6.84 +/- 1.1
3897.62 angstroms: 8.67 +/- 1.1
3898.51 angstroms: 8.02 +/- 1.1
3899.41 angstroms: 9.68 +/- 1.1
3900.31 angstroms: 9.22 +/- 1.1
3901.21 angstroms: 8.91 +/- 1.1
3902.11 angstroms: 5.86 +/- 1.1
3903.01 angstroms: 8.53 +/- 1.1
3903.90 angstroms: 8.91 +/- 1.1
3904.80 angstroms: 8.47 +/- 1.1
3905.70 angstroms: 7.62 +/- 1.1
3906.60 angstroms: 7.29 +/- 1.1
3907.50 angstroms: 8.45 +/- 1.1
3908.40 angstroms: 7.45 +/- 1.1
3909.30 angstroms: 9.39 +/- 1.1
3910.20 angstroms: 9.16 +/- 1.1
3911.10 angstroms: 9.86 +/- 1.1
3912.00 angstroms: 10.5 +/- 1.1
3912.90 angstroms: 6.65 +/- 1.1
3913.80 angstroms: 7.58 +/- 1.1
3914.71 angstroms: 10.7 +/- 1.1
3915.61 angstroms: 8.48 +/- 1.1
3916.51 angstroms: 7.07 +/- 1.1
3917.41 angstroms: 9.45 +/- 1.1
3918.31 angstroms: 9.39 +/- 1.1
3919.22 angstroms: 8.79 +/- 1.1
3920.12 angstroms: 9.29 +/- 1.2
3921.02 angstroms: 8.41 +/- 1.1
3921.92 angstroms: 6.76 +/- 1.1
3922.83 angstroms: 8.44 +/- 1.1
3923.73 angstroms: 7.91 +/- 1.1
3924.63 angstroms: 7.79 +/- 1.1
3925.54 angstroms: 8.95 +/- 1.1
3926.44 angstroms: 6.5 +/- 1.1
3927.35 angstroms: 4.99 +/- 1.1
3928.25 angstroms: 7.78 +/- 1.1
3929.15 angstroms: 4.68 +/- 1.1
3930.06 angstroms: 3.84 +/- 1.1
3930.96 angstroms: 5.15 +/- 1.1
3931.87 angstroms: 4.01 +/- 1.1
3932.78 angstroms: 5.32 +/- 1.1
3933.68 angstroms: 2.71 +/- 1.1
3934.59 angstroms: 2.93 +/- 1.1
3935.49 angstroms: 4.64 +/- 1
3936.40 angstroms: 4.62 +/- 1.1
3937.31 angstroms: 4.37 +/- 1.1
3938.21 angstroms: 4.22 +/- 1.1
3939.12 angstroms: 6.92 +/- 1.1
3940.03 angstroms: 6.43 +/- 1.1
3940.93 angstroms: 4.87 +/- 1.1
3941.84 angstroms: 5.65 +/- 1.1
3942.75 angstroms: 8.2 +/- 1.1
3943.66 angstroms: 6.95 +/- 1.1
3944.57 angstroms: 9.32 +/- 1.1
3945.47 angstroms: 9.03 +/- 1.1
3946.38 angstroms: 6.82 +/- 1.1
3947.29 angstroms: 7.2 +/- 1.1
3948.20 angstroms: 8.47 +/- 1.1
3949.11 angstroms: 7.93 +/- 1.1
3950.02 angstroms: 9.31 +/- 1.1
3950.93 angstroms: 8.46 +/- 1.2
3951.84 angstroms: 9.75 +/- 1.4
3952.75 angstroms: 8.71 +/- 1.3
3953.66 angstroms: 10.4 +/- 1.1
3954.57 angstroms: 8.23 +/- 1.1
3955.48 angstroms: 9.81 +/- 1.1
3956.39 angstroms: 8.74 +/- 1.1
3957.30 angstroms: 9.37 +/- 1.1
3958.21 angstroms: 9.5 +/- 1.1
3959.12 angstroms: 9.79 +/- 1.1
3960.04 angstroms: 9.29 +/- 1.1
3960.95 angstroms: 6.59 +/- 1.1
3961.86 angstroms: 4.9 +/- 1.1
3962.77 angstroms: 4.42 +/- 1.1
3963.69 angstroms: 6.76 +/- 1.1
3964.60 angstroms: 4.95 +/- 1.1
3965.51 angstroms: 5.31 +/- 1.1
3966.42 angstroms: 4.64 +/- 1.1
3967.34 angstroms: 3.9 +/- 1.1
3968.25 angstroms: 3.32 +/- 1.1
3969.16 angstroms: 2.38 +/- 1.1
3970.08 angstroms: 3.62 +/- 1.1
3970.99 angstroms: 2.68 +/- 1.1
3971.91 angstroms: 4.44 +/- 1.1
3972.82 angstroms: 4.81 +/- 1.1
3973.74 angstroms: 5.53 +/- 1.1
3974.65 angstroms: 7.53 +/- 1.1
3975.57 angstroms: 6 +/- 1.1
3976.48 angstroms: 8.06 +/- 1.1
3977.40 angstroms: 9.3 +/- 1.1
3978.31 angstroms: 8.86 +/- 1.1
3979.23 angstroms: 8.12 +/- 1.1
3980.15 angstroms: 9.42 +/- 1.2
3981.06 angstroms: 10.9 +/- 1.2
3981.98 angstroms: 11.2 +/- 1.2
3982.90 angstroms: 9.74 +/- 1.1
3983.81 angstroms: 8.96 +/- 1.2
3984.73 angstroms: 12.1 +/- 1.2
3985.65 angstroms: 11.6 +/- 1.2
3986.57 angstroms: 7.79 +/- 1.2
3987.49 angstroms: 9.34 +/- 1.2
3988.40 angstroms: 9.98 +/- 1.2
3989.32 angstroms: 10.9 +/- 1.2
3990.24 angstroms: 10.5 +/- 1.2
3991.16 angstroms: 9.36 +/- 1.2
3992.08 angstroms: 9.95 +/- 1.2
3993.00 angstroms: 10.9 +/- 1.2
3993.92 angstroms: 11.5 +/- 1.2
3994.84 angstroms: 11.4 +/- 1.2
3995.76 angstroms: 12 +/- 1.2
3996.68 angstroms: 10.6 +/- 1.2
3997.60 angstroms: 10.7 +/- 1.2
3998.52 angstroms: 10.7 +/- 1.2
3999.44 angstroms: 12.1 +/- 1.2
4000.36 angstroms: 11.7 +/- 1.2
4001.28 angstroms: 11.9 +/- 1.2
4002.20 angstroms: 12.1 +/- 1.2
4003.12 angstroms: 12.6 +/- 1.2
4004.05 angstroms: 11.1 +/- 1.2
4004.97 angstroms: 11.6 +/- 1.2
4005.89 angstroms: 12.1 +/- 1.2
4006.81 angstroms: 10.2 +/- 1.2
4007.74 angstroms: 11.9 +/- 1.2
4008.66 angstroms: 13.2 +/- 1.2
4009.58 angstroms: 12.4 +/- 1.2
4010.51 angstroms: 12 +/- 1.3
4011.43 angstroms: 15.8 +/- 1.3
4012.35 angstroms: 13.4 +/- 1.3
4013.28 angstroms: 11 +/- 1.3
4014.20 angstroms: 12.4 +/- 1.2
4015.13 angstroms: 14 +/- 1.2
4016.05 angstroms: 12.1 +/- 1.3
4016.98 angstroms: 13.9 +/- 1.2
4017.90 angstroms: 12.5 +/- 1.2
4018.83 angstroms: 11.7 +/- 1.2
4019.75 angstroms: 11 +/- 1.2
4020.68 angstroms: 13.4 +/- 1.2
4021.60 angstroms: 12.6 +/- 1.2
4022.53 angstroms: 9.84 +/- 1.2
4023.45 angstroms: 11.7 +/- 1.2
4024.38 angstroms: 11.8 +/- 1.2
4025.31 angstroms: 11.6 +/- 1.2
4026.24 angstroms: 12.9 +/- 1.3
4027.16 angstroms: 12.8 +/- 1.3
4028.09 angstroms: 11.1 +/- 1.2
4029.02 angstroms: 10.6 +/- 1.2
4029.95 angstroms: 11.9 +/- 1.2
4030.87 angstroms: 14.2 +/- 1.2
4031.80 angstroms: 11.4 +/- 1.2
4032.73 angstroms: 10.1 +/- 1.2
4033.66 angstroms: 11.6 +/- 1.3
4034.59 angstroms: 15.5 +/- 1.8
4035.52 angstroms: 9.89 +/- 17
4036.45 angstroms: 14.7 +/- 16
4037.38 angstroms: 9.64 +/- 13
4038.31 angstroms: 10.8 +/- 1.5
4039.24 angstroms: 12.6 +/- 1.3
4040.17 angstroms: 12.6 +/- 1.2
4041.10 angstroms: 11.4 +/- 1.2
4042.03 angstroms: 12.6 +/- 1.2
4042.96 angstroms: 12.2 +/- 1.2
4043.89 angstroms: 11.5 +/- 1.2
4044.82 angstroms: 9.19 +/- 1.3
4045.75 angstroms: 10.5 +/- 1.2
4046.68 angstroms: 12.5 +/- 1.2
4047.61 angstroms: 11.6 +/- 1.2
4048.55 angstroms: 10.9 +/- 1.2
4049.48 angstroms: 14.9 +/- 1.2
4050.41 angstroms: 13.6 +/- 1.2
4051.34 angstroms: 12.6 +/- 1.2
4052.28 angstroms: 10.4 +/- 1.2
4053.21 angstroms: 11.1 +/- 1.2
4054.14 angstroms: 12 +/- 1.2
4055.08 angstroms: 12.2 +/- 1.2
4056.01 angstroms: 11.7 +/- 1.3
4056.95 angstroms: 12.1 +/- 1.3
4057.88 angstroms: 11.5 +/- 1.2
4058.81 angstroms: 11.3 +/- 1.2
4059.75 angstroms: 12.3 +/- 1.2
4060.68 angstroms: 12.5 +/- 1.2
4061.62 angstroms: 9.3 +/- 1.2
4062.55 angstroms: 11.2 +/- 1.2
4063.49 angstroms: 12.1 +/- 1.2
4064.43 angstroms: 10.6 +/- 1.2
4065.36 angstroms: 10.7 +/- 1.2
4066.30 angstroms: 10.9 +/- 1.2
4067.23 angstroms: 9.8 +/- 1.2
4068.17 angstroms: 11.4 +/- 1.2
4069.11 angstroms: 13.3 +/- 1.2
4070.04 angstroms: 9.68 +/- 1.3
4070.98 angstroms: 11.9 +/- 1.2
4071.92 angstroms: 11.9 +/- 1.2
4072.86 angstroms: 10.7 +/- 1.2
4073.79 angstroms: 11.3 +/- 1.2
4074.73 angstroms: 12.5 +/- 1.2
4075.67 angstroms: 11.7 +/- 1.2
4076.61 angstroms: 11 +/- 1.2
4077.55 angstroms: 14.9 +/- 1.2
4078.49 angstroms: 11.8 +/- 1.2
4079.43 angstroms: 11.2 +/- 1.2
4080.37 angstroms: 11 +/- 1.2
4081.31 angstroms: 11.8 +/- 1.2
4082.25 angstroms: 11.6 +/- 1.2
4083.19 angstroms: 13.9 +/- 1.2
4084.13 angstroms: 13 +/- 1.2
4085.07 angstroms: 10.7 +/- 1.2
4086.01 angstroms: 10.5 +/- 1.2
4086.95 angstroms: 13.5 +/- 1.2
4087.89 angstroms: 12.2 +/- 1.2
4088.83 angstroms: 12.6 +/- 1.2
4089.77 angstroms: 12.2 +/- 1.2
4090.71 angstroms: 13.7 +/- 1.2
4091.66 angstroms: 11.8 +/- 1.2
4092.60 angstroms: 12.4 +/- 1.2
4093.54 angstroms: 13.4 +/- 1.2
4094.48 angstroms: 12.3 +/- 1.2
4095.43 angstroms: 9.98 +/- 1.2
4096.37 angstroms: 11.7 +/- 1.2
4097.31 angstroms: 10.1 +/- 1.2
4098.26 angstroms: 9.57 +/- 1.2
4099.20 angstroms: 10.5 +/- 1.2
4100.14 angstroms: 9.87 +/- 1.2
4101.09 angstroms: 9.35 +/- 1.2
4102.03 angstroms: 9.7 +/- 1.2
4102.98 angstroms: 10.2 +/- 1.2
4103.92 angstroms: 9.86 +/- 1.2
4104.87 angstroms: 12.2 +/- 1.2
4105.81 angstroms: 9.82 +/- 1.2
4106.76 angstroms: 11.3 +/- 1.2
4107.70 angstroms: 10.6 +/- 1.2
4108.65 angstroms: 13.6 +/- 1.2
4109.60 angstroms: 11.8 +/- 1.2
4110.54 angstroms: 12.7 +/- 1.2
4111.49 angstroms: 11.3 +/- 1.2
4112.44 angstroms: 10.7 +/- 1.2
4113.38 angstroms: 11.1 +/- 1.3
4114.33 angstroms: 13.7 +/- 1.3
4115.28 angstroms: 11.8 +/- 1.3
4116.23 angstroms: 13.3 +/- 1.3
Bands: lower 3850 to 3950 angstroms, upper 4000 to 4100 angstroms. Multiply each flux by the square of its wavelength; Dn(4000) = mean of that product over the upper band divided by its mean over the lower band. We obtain 1.82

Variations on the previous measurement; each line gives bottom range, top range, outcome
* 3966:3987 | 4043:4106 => 1.69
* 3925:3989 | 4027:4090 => 1.76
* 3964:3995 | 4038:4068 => 1.53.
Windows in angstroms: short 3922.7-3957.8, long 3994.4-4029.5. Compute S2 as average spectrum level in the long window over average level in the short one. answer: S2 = 1.74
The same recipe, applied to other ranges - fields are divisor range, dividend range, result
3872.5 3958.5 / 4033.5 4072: 1.58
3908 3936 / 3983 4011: 1.53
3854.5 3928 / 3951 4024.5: 1.30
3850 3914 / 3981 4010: 1.54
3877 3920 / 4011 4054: 1.56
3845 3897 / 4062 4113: 1.71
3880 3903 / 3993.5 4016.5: 1.66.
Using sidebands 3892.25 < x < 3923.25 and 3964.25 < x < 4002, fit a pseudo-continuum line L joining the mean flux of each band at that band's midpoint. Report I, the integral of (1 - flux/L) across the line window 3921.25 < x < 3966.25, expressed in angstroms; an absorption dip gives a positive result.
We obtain 8.2 angstroms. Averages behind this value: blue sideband 8.31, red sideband 8.55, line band 6.89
